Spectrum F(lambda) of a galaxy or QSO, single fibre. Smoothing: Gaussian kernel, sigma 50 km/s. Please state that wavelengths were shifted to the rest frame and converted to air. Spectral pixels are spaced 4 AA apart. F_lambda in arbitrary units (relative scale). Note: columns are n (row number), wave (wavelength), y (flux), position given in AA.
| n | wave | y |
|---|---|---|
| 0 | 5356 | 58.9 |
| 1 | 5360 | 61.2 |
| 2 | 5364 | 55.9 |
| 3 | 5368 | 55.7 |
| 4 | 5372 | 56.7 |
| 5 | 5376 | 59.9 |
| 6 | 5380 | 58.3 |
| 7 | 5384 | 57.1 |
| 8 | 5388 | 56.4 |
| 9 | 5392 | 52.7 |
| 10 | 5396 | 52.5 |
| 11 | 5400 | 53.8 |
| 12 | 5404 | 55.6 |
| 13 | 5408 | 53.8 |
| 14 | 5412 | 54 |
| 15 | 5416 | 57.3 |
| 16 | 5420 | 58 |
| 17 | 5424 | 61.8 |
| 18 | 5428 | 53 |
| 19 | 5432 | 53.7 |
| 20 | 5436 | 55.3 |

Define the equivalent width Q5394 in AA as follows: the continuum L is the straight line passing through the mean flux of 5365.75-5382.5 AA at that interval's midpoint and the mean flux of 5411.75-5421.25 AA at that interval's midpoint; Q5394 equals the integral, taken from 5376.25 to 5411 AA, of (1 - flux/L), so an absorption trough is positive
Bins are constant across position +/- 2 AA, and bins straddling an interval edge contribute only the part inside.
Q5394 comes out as 1.2 AA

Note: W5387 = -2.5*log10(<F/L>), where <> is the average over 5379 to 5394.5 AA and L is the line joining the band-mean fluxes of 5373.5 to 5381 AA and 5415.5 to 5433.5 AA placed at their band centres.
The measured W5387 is 0.05 mag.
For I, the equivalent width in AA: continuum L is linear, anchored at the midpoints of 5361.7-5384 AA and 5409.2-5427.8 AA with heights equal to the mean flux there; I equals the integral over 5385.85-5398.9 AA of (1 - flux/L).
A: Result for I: 0.8 AA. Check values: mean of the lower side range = 57.3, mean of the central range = 53.9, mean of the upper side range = 57.1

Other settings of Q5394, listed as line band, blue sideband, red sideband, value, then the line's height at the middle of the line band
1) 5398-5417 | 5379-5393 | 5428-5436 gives 0.1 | 55.1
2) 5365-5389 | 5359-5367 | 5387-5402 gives -0.6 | 56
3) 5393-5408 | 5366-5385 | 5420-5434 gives 0.8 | 57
